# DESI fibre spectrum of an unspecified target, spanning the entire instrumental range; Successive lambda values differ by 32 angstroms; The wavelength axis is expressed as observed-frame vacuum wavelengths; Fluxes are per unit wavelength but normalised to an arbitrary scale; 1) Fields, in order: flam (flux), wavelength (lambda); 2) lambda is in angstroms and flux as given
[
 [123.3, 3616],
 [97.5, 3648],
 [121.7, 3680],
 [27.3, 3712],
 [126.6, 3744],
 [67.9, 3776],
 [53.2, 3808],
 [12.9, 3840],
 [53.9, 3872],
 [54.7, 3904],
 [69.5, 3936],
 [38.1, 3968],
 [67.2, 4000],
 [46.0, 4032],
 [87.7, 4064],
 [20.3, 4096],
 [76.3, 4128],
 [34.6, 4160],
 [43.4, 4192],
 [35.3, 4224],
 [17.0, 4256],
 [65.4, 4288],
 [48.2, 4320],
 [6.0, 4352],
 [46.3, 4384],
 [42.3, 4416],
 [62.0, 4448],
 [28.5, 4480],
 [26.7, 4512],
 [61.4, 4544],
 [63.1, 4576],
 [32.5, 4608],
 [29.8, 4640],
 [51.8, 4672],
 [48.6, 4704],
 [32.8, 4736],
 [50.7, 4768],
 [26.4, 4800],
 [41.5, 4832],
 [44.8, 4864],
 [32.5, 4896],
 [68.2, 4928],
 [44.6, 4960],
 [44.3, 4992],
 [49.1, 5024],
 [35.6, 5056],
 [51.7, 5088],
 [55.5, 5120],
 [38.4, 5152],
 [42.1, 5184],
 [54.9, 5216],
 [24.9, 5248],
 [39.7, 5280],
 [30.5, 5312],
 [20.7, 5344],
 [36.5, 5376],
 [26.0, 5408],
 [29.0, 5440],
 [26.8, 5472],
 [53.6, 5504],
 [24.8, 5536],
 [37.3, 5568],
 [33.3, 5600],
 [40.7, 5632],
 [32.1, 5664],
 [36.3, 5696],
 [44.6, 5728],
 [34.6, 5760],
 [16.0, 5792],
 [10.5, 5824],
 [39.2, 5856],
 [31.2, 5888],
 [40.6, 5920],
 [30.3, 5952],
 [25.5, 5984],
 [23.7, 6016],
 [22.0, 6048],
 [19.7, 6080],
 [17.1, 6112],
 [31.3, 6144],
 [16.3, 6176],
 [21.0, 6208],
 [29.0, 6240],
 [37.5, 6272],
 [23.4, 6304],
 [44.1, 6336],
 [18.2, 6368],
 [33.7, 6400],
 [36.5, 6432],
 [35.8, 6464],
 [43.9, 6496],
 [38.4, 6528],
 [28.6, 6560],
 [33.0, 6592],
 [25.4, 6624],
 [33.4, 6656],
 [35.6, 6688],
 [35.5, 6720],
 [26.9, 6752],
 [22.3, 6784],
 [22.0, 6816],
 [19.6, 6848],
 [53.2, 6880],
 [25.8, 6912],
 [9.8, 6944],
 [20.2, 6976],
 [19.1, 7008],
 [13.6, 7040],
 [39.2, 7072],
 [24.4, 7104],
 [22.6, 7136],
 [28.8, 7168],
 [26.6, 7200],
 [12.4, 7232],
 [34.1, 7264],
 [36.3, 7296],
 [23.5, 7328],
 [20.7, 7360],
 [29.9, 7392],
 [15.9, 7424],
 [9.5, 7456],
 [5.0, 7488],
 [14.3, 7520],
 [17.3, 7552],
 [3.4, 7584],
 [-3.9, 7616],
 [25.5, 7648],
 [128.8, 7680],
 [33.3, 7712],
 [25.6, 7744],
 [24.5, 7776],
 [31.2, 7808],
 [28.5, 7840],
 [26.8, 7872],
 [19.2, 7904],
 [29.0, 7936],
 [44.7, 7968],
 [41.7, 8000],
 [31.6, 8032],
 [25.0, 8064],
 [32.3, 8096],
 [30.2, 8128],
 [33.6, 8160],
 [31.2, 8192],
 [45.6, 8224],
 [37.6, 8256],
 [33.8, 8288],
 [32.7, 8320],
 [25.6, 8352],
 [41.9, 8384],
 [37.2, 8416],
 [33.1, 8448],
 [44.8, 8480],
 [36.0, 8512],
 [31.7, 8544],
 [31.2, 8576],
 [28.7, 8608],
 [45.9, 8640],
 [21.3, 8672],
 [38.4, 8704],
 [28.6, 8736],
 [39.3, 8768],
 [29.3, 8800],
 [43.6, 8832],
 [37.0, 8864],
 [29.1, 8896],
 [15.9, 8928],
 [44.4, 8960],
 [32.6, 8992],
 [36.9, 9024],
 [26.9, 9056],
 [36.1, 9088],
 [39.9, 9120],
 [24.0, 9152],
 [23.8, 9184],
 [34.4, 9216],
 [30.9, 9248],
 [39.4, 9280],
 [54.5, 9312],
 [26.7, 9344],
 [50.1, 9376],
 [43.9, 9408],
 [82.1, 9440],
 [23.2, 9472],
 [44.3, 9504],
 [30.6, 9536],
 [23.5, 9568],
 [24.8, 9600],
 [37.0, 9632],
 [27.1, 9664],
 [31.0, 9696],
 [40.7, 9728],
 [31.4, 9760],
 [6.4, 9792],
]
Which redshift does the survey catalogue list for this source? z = 1.063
